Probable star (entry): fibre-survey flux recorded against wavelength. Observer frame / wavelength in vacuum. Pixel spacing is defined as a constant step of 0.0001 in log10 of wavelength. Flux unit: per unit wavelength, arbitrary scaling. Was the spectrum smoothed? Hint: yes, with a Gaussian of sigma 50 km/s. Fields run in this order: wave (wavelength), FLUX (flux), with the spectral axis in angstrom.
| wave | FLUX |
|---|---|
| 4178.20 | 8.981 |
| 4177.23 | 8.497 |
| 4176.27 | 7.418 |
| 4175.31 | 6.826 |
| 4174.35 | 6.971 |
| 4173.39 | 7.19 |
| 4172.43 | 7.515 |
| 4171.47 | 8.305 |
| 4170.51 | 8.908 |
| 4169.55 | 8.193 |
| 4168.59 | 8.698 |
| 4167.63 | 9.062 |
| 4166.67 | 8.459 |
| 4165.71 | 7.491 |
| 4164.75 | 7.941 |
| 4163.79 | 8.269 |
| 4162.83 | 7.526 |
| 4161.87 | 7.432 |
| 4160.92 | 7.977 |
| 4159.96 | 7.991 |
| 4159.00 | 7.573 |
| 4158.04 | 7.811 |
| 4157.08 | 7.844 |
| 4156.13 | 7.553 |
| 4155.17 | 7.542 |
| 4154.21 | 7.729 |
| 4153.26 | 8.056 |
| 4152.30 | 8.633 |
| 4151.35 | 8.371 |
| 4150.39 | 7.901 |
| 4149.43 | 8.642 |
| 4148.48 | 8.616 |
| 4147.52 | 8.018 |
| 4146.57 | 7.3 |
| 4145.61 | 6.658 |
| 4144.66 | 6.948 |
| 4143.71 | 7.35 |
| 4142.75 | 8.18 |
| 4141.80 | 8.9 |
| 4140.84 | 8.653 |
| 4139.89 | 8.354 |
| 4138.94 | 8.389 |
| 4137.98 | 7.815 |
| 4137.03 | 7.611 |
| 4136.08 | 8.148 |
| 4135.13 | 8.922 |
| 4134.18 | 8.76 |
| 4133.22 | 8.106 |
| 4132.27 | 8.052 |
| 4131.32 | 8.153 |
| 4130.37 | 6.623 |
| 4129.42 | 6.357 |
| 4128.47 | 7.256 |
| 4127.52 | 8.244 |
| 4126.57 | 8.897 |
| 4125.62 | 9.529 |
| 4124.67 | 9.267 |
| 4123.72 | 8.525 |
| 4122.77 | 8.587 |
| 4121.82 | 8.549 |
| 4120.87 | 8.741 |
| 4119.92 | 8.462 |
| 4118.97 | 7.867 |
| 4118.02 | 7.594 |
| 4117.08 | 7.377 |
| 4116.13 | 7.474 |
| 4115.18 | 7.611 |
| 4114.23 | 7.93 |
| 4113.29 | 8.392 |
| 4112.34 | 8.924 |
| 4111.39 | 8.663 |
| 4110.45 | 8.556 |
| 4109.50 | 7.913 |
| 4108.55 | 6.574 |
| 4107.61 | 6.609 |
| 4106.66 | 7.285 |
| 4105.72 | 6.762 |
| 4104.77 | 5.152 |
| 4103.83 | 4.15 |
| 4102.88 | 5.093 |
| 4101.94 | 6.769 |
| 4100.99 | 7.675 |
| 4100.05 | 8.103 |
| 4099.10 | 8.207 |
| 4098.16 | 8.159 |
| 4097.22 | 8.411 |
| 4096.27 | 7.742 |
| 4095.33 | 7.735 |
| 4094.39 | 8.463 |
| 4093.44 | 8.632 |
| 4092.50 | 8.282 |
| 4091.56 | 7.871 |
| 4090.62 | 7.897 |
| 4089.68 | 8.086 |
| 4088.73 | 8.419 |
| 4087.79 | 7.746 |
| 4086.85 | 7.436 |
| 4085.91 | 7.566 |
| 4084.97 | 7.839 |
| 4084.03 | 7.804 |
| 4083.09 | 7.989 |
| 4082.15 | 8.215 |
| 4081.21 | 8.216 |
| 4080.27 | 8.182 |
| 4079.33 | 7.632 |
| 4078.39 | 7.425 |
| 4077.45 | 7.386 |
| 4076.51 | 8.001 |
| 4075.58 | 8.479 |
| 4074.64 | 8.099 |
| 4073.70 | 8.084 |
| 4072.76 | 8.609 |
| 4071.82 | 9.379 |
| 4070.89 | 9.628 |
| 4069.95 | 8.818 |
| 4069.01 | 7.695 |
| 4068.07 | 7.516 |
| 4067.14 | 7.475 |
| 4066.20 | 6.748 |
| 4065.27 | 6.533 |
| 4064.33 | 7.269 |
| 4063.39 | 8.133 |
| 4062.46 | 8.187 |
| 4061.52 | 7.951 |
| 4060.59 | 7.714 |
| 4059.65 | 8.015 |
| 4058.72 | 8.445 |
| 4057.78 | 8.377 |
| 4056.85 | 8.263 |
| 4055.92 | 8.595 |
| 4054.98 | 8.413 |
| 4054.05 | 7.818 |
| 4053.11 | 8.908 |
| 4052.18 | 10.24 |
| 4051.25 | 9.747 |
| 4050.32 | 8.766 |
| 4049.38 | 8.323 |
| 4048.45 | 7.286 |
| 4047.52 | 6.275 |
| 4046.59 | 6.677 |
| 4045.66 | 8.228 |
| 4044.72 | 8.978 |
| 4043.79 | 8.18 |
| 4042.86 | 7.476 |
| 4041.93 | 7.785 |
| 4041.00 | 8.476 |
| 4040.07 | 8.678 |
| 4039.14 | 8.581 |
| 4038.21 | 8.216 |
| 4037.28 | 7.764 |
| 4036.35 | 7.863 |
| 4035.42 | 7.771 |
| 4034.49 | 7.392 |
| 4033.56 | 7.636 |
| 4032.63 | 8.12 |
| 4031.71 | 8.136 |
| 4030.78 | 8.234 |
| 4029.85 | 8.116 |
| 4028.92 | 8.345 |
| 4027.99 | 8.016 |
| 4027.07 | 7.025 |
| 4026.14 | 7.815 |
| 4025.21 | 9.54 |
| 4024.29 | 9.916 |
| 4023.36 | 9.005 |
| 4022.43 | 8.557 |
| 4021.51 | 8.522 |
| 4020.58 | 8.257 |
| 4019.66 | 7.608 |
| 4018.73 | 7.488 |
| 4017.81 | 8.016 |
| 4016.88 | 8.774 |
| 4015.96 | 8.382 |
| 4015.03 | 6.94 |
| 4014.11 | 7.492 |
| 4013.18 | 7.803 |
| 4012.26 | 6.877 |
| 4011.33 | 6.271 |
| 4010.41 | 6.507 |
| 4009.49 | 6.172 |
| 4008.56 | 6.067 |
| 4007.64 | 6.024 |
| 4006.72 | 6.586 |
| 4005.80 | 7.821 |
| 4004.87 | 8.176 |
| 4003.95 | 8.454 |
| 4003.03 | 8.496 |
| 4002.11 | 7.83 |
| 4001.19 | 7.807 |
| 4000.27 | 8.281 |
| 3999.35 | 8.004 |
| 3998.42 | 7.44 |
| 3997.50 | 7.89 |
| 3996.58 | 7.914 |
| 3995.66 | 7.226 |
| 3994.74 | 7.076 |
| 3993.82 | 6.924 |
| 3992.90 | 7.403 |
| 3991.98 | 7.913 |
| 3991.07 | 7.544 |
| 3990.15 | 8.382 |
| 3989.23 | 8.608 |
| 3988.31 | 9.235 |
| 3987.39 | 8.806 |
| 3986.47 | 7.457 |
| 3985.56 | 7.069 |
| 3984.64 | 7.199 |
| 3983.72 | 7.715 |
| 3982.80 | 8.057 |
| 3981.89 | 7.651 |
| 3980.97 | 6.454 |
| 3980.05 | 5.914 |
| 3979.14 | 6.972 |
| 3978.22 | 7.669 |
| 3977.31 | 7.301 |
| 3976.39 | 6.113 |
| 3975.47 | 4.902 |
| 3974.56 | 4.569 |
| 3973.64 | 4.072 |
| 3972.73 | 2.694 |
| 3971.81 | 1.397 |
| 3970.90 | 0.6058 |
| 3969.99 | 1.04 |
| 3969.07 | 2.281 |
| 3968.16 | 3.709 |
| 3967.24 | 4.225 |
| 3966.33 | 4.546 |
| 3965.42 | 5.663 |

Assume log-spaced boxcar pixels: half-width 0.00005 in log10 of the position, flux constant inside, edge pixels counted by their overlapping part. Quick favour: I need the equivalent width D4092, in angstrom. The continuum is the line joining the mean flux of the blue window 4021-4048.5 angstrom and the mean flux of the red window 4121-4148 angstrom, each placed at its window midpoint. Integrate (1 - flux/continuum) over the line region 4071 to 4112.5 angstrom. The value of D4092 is 1.8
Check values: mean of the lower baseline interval 8.1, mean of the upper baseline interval 8.09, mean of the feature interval 7.74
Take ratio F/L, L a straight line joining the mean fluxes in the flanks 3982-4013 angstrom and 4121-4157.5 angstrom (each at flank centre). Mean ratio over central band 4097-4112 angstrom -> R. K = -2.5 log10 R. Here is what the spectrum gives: 0.12 mag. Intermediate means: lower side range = 7.56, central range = 7.13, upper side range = 8.09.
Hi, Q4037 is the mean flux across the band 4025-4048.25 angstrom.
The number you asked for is 7.95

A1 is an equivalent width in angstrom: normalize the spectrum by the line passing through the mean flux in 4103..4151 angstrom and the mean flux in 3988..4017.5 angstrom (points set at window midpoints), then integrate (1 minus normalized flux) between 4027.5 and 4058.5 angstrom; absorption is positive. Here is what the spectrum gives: -2.1 angstrom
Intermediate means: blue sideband 7.56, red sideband 7.85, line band 8.17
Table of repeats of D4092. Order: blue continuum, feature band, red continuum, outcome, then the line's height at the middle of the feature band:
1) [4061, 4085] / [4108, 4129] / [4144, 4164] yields -0.87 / 7.89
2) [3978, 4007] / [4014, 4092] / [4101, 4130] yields -4.35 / 7.66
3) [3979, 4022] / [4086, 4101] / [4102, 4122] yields -1.29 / 7.42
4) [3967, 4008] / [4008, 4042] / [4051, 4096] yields -3.02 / 7.24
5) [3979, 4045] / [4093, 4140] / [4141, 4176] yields 0.32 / 7.87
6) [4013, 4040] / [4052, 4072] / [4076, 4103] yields -0.40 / 7.98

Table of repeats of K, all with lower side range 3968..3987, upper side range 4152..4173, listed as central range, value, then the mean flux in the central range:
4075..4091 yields -0.15 mag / 7.9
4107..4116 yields -0.09 mag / 7.88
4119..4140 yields -0.10 mag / 8.23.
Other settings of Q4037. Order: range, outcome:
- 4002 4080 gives 7.97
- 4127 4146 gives 7.89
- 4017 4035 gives 8.21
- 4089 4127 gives 7.81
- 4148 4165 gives 7.97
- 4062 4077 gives 8.04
